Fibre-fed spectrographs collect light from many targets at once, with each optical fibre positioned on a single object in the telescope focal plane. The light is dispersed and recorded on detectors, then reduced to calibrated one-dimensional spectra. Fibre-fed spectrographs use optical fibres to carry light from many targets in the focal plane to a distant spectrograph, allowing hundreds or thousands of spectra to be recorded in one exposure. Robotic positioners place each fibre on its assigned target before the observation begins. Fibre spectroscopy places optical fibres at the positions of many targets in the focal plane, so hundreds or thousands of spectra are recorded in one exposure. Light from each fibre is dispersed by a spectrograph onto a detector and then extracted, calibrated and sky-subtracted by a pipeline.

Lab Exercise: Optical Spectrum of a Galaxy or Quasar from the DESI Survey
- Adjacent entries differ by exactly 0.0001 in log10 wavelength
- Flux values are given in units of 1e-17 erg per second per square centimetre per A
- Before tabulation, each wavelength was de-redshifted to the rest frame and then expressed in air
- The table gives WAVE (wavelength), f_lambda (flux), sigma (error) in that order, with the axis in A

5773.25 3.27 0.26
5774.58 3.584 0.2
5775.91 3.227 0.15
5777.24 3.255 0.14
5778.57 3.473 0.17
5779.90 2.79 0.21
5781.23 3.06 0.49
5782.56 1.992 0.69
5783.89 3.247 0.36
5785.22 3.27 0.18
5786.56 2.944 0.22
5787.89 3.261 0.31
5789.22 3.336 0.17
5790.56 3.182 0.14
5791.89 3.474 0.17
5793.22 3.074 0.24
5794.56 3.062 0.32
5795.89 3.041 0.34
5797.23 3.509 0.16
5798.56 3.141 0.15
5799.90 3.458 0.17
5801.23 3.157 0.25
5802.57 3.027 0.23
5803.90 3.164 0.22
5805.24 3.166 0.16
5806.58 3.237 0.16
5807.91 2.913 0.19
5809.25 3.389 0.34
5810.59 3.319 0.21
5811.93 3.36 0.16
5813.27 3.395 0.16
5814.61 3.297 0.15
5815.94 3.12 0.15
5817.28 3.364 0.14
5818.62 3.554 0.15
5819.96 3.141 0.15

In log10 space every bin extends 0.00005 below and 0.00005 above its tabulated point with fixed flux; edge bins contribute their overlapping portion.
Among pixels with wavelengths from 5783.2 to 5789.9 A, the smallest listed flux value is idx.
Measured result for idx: 2.944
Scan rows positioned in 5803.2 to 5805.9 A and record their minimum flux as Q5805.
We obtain 3.164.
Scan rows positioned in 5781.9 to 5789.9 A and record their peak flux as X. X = 3.336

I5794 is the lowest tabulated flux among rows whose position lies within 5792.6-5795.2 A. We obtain 3.062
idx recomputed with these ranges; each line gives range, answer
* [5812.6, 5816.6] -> 3.12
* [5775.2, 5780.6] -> 2.79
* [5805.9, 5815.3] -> 2.913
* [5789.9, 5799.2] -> 3.041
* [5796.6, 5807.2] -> 3.027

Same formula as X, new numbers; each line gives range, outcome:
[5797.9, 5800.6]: 3.458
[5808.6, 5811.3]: 3.389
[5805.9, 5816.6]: 3.395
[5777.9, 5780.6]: 3.473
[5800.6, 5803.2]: 3.157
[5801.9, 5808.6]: 3.237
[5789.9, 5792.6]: 3.474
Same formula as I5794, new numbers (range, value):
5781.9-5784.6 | 1.992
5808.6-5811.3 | 3.319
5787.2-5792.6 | 3.182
